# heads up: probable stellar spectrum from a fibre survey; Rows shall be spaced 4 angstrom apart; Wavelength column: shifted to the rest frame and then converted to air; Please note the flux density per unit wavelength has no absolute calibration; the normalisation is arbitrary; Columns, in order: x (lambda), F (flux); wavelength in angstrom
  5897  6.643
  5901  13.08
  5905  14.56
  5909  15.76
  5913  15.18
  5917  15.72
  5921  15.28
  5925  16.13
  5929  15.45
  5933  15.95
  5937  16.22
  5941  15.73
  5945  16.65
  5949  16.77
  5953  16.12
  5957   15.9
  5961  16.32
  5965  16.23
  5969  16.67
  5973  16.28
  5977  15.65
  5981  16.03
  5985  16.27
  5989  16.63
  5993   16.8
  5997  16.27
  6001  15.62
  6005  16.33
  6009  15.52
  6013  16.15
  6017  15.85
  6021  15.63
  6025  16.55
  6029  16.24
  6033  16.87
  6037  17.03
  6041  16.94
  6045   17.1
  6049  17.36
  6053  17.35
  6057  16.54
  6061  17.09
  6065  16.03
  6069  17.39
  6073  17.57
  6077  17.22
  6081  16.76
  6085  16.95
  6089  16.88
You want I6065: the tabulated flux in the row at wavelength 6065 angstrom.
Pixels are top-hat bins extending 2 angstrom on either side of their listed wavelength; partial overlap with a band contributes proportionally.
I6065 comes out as 16.03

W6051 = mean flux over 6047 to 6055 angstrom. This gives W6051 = 17.4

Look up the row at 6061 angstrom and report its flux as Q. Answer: 17.09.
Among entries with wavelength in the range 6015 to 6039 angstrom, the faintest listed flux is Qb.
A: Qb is 15.63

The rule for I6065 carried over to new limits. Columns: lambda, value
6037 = 17.03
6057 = 16.54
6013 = 16.15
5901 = 13.08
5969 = 16.67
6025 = 16.55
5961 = 16.32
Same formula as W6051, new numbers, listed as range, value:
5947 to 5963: 16.3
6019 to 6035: 16.3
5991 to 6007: 16.3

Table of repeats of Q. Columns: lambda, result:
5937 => 16.22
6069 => 17.39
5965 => 16.23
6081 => 16.76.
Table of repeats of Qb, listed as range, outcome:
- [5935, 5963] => 15.73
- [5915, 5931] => 15.28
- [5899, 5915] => 13.08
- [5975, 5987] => 15.65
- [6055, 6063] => 16.54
